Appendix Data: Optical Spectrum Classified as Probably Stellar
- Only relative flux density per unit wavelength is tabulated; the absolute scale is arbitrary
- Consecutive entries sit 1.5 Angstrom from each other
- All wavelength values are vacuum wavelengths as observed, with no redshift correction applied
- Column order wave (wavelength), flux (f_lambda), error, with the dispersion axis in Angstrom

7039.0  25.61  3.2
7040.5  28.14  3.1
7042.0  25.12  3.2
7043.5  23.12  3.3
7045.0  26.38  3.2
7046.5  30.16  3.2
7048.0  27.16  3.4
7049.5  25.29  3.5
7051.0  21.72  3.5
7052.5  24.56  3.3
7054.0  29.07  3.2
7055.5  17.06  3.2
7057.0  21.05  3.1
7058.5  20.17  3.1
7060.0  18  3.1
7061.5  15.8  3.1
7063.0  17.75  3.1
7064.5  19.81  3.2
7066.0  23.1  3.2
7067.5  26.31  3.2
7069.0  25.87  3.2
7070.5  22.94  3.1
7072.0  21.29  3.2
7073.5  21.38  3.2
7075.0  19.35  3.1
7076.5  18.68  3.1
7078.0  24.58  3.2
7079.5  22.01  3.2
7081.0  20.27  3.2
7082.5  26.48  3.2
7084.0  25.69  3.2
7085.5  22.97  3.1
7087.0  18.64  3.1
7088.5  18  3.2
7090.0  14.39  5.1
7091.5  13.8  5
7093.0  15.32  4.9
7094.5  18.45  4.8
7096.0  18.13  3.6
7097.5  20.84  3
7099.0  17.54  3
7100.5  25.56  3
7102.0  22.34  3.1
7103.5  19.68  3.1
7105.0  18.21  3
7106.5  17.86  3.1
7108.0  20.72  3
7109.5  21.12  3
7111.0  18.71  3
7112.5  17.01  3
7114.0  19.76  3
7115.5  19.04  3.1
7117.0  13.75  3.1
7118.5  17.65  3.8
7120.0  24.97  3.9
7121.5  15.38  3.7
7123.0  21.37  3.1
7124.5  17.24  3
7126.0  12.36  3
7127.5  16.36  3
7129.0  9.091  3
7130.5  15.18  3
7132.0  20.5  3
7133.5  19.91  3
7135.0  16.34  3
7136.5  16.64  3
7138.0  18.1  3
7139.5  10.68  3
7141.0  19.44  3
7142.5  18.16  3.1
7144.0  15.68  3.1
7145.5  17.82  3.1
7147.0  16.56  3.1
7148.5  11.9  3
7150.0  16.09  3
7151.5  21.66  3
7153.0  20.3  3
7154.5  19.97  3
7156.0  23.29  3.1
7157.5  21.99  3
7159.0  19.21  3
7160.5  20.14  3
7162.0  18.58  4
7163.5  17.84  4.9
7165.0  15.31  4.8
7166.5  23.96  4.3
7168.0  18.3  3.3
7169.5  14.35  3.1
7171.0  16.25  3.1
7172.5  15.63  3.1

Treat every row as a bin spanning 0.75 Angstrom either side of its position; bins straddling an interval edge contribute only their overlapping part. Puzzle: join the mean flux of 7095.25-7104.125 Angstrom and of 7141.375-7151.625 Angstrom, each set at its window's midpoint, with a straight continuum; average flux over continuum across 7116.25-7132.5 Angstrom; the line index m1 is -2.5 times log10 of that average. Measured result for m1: 0.12 mag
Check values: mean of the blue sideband 20.7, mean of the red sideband 16.6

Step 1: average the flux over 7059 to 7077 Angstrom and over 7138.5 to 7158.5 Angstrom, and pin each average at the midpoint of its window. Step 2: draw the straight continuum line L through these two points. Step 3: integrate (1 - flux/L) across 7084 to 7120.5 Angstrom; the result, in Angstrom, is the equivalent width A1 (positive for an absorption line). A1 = 1.1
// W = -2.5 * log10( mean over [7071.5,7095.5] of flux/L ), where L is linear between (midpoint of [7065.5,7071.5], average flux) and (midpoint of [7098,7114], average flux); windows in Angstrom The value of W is 0.134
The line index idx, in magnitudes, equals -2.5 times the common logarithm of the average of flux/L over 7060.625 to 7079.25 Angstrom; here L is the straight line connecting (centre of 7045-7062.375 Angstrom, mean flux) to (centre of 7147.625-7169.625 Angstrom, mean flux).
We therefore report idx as 0.04 mag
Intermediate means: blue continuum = 22.9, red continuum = 19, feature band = 21.4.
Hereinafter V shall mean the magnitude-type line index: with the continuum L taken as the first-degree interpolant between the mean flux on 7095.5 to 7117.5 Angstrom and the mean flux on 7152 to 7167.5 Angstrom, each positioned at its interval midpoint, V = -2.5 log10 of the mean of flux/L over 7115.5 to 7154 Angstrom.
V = 0.164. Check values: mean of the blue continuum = 19.4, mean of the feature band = 17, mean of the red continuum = 20.1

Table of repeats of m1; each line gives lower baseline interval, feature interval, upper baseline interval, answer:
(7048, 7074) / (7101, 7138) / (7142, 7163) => 0.11 mag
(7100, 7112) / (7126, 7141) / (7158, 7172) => 0.22 mag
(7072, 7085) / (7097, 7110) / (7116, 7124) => -0.02 mag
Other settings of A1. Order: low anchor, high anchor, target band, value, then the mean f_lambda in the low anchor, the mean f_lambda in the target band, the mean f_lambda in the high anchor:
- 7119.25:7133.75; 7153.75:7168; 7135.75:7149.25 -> 1.70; 17.1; 16.1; 19.9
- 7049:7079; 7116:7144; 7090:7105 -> 0.29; 21.7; 18.8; 16.8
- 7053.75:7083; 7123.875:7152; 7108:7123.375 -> -0.88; 21.4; 18.9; 16.2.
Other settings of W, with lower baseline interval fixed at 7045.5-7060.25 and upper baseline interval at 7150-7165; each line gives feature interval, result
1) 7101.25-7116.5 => 0.12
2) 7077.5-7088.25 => -0.01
